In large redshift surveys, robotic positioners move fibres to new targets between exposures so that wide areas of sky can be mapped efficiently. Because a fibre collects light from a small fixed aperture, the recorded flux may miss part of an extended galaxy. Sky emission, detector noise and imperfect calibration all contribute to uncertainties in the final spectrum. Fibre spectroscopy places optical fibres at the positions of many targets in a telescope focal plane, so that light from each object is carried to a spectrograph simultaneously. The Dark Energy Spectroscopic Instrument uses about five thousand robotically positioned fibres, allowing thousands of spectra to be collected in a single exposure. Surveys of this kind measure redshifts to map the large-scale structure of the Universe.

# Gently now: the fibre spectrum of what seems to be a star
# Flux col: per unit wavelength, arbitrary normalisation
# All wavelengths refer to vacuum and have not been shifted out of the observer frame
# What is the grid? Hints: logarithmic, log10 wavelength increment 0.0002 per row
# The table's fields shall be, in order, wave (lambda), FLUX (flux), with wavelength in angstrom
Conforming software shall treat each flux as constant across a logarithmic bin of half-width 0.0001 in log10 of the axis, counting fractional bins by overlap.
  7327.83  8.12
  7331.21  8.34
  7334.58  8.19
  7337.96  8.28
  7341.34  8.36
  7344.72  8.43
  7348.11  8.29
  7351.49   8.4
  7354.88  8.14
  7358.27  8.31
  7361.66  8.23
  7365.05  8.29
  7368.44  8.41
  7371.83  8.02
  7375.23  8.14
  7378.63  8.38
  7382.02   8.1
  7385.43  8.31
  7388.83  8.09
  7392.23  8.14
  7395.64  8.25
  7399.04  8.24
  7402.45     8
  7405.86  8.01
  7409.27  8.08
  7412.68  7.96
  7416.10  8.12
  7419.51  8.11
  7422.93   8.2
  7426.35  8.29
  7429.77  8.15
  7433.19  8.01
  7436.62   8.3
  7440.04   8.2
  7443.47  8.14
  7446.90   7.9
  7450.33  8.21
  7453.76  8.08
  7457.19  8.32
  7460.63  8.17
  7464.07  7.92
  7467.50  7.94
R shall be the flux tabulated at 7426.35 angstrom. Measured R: 8.29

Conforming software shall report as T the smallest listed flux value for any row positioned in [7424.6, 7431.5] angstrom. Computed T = 8.15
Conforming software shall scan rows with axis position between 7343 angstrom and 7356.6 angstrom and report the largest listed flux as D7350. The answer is 8.43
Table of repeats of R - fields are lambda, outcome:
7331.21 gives 8.34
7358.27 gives 8.31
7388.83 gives 8.09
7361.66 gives 8.23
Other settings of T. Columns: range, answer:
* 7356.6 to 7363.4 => 8.23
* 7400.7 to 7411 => 8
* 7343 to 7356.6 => 8.14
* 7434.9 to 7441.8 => 8.2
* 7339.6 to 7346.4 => 8.36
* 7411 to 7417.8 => 7.96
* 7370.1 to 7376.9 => 8.02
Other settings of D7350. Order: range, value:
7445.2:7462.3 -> 8.32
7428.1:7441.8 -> 8.3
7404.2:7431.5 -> 8.29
